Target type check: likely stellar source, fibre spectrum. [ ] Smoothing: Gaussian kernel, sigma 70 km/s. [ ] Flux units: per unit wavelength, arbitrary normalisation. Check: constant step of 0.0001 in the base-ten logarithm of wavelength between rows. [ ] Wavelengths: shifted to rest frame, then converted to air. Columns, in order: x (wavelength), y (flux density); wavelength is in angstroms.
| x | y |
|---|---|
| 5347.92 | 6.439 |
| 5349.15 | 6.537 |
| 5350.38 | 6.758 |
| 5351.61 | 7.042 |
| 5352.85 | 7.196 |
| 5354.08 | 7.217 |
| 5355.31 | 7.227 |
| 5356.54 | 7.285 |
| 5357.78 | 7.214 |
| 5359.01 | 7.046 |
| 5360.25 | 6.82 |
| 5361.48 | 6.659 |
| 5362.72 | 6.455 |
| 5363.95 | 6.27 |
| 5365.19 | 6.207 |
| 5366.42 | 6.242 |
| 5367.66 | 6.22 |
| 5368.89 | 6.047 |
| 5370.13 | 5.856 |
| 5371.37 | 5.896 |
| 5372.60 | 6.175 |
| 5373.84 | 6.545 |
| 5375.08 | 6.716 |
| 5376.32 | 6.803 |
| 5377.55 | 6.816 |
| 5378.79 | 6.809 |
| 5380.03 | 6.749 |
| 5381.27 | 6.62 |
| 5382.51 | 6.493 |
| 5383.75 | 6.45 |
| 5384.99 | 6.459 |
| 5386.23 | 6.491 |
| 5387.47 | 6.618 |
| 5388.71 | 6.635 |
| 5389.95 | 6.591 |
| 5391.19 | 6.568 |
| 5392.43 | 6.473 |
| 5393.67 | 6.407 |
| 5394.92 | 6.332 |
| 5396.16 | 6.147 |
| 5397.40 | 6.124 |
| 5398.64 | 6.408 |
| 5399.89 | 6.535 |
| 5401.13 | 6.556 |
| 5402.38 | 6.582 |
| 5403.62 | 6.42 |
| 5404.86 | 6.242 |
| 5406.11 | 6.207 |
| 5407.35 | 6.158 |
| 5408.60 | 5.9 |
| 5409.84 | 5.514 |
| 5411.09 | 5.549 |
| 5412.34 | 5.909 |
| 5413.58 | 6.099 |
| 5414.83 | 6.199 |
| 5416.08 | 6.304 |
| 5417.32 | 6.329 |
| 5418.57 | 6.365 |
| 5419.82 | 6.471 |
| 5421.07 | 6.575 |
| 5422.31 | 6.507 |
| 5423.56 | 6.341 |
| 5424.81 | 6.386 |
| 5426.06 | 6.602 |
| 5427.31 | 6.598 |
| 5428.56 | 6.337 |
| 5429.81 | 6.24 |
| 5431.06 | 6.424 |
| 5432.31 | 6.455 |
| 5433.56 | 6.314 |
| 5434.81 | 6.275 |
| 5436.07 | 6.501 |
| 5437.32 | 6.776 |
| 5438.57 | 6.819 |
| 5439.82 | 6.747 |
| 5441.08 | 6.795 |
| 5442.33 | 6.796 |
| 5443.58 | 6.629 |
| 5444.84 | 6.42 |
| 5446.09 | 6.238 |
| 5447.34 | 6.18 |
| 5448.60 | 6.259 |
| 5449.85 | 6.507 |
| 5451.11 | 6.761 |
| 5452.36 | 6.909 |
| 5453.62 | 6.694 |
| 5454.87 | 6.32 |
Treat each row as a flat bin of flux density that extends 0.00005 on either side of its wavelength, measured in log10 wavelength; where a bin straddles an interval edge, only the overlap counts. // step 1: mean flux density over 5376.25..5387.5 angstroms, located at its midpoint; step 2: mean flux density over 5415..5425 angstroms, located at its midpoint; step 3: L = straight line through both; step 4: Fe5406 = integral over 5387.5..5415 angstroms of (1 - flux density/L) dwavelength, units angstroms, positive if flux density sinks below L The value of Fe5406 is 1.1 angstroms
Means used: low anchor 6.62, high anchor 6.4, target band 6.26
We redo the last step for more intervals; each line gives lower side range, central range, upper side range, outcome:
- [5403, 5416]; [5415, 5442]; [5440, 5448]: -0.79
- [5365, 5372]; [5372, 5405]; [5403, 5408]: -1.82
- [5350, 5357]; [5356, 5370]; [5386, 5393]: 0.86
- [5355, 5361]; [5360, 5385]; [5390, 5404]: 1.49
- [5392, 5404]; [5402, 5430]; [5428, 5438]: 0.68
